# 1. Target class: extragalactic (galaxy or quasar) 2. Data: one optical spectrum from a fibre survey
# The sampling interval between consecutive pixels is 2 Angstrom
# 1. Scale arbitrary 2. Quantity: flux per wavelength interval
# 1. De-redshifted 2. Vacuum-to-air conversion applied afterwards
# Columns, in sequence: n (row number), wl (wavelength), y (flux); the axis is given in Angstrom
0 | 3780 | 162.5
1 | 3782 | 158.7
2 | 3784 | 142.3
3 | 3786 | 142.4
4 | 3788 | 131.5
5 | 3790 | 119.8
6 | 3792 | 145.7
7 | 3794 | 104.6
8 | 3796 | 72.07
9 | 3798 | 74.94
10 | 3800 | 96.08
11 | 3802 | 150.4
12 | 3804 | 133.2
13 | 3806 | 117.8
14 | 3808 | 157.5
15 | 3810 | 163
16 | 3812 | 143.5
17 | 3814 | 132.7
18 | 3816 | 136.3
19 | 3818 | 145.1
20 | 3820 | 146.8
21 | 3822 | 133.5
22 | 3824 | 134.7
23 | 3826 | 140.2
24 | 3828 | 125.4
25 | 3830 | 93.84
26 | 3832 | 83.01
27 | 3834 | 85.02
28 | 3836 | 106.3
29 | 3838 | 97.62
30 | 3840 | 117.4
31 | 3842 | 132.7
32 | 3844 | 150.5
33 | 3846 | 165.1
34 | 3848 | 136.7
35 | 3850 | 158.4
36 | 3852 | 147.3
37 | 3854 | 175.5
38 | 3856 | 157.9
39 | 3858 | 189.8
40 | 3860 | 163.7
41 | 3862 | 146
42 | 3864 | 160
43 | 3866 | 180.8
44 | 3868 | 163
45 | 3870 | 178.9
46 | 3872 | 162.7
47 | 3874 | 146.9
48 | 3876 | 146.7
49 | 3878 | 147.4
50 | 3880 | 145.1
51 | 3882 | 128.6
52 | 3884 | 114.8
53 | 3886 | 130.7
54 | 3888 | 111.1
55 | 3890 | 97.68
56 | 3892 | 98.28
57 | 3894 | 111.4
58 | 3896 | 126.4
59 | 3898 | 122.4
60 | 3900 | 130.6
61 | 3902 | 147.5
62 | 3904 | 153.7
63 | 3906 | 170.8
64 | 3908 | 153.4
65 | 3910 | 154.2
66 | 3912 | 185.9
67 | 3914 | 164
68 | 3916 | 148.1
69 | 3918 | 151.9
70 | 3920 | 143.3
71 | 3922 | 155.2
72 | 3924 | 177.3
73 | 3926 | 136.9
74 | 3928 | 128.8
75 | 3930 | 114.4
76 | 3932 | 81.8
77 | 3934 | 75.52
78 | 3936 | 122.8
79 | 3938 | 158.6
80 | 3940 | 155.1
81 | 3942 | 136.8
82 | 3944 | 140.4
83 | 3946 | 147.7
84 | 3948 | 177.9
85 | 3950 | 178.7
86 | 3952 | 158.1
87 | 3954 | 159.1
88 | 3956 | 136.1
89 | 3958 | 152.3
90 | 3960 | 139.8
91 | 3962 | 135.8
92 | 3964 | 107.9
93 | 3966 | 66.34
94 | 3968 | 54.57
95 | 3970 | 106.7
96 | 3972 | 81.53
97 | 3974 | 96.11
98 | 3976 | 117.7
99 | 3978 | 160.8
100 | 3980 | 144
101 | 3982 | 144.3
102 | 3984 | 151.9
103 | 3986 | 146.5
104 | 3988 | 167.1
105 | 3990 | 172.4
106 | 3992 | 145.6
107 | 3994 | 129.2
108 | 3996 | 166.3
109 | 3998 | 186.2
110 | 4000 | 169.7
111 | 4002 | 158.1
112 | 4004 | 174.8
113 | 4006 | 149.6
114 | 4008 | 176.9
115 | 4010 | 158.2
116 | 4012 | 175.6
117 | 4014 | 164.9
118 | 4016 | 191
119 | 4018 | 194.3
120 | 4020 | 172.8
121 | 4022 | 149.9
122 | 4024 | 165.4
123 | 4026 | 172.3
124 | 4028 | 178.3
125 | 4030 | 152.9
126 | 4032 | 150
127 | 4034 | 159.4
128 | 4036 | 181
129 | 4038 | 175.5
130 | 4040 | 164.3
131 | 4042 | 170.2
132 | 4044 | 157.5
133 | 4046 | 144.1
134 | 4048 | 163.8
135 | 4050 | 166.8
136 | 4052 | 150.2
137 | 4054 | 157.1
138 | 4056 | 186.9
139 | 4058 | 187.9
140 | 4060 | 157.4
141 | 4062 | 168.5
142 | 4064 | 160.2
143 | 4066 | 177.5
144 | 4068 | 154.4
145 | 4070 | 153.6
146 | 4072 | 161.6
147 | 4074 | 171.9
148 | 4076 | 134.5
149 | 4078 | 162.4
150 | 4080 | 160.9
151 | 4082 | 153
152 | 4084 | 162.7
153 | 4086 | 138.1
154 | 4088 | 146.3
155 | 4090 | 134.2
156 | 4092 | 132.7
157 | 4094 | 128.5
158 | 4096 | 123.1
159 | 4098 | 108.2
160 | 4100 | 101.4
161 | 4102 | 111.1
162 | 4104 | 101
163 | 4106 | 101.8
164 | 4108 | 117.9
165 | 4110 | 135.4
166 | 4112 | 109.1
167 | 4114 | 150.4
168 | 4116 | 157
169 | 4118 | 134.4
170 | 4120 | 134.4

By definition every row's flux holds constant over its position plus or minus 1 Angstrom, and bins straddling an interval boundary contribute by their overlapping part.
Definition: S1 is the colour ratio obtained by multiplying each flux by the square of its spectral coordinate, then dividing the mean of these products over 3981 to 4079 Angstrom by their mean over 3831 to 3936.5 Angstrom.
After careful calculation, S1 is 1.27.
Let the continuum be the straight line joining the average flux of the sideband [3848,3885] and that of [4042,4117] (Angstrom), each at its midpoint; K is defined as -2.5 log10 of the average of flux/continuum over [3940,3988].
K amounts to 0.137 mag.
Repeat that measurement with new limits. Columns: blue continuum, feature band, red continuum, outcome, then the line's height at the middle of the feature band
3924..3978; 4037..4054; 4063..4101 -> -0.150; 140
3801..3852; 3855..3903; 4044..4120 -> -0.060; 135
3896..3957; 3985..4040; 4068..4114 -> -0.187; 140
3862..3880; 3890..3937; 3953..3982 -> 0.041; 142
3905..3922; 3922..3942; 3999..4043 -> 0.230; 160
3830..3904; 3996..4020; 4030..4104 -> -0.165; 148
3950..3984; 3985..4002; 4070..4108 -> -0.250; 127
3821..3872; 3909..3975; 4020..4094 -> 0.117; 150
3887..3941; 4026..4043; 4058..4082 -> -0.077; 155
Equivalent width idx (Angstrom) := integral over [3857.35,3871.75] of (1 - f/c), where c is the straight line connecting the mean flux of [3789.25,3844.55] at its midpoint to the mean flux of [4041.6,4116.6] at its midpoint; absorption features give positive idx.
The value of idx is -4.7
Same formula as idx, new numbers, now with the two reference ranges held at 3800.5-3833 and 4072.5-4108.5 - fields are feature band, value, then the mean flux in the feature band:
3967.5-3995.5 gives 0.28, 132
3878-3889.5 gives 0.55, 127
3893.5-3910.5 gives -1.09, 142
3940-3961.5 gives -3.11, 152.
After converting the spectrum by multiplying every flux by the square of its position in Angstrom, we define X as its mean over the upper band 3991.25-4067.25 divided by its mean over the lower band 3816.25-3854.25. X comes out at 1.42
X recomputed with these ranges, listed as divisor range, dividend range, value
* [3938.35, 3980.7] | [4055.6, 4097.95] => 1.24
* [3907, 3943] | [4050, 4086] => 1.23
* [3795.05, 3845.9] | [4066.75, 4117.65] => 1.27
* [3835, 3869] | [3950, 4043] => 1.09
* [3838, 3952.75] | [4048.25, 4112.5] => 1.10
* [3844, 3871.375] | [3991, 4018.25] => 1.10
